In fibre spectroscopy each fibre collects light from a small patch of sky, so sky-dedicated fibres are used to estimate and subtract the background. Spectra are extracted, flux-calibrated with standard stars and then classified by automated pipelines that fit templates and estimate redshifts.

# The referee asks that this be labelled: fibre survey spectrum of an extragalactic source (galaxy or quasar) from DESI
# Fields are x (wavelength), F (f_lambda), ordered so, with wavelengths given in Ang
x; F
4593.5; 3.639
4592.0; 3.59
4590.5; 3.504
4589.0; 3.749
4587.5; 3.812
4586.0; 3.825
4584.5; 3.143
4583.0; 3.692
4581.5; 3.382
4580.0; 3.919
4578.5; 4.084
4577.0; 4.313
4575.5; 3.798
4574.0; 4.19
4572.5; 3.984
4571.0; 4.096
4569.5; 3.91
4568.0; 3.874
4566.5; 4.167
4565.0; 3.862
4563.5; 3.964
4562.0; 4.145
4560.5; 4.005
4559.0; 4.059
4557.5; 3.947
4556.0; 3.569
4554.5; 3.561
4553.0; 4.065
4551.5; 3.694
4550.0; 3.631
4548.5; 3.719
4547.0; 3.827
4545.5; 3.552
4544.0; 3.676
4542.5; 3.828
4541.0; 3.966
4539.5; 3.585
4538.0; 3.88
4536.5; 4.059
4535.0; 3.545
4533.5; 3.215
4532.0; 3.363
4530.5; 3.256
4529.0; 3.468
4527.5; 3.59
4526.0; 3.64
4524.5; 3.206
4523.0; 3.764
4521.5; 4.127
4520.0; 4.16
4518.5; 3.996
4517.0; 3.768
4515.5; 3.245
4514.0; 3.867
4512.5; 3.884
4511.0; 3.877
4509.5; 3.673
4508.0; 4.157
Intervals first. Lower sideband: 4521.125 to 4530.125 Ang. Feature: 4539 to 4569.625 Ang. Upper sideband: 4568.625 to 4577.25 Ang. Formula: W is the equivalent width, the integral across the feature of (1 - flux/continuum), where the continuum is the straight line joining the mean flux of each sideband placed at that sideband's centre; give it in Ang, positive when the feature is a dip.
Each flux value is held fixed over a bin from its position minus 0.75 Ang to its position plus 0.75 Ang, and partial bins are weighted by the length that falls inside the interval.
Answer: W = 0.2 Ang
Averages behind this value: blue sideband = 3.6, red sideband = 4.03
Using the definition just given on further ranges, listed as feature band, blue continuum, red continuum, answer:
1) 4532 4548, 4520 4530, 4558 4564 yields 0.52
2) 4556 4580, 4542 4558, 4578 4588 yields -1.98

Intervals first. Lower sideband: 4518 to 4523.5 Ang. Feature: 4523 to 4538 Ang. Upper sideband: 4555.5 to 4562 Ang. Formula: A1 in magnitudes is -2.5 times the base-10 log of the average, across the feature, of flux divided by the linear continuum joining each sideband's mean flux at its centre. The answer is 0.140 mag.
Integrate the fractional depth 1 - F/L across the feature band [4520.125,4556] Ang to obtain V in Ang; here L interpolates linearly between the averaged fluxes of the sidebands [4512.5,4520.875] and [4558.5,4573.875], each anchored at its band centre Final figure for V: 2.2 Ang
